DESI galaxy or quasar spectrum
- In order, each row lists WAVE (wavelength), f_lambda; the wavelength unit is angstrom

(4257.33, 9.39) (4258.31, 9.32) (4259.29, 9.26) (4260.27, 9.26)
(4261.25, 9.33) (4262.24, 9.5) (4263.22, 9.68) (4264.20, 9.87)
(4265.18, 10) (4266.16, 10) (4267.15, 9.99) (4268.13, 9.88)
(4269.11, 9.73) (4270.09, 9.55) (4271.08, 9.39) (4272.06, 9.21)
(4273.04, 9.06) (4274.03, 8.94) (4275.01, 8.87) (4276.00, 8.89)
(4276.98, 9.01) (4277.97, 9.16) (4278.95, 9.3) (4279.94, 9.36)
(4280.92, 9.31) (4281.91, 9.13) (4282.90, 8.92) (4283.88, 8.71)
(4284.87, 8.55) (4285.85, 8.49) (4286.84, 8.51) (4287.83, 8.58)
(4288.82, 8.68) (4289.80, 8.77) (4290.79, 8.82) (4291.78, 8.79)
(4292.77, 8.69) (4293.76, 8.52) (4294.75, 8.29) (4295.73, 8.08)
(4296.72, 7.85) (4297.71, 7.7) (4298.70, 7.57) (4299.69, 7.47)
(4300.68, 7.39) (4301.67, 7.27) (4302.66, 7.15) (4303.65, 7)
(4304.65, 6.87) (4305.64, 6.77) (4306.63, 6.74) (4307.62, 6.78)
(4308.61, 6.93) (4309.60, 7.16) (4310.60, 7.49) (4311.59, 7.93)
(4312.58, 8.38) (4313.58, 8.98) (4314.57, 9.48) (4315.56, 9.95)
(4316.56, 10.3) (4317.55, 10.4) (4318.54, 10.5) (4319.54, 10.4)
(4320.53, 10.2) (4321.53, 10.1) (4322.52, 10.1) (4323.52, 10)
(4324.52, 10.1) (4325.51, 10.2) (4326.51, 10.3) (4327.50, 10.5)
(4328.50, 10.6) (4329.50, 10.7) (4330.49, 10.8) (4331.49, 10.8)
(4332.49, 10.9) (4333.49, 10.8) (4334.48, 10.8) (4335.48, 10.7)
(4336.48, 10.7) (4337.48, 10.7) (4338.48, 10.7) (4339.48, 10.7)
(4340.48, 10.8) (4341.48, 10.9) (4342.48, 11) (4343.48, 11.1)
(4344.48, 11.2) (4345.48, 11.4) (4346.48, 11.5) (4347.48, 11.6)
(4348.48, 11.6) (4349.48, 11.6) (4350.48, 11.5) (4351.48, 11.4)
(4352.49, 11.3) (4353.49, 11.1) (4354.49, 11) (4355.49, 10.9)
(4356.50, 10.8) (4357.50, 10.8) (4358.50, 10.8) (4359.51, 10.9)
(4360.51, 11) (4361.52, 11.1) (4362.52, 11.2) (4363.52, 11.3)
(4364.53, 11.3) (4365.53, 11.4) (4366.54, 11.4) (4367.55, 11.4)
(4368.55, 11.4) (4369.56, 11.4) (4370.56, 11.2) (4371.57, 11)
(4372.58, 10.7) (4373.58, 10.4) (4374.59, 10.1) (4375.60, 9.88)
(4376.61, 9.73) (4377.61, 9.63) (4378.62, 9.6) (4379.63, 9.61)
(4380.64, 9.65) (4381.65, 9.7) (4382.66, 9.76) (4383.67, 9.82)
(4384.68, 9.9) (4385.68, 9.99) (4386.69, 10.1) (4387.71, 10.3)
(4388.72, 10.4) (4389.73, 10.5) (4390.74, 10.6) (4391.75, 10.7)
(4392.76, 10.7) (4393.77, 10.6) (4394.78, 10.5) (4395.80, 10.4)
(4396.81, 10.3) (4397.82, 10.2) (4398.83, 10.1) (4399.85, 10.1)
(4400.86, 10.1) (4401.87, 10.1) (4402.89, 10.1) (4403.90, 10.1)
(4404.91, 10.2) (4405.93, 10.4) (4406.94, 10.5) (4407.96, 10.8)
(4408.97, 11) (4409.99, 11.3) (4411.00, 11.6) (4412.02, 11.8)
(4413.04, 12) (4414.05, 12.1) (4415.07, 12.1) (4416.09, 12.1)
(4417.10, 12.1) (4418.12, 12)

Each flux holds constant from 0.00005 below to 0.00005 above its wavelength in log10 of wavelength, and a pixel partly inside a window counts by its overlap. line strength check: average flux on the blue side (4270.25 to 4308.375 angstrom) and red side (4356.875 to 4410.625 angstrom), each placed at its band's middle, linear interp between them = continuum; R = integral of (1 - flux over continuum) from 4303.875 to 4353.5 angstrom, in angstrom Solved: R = -4.2 angstrom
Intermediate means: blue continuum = 8.33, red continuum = 10.5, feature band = 10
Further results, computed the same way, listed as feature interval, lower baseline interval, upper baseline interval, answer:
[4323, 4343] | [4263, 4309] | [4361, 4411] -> -2.49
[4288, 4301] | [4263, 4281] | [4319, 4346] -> 2.18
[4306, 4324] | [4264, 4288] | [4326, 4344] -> 2.24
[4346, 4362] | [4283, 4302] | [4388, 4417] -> -2.49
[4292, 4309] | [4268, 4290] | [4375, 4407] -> 3.21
